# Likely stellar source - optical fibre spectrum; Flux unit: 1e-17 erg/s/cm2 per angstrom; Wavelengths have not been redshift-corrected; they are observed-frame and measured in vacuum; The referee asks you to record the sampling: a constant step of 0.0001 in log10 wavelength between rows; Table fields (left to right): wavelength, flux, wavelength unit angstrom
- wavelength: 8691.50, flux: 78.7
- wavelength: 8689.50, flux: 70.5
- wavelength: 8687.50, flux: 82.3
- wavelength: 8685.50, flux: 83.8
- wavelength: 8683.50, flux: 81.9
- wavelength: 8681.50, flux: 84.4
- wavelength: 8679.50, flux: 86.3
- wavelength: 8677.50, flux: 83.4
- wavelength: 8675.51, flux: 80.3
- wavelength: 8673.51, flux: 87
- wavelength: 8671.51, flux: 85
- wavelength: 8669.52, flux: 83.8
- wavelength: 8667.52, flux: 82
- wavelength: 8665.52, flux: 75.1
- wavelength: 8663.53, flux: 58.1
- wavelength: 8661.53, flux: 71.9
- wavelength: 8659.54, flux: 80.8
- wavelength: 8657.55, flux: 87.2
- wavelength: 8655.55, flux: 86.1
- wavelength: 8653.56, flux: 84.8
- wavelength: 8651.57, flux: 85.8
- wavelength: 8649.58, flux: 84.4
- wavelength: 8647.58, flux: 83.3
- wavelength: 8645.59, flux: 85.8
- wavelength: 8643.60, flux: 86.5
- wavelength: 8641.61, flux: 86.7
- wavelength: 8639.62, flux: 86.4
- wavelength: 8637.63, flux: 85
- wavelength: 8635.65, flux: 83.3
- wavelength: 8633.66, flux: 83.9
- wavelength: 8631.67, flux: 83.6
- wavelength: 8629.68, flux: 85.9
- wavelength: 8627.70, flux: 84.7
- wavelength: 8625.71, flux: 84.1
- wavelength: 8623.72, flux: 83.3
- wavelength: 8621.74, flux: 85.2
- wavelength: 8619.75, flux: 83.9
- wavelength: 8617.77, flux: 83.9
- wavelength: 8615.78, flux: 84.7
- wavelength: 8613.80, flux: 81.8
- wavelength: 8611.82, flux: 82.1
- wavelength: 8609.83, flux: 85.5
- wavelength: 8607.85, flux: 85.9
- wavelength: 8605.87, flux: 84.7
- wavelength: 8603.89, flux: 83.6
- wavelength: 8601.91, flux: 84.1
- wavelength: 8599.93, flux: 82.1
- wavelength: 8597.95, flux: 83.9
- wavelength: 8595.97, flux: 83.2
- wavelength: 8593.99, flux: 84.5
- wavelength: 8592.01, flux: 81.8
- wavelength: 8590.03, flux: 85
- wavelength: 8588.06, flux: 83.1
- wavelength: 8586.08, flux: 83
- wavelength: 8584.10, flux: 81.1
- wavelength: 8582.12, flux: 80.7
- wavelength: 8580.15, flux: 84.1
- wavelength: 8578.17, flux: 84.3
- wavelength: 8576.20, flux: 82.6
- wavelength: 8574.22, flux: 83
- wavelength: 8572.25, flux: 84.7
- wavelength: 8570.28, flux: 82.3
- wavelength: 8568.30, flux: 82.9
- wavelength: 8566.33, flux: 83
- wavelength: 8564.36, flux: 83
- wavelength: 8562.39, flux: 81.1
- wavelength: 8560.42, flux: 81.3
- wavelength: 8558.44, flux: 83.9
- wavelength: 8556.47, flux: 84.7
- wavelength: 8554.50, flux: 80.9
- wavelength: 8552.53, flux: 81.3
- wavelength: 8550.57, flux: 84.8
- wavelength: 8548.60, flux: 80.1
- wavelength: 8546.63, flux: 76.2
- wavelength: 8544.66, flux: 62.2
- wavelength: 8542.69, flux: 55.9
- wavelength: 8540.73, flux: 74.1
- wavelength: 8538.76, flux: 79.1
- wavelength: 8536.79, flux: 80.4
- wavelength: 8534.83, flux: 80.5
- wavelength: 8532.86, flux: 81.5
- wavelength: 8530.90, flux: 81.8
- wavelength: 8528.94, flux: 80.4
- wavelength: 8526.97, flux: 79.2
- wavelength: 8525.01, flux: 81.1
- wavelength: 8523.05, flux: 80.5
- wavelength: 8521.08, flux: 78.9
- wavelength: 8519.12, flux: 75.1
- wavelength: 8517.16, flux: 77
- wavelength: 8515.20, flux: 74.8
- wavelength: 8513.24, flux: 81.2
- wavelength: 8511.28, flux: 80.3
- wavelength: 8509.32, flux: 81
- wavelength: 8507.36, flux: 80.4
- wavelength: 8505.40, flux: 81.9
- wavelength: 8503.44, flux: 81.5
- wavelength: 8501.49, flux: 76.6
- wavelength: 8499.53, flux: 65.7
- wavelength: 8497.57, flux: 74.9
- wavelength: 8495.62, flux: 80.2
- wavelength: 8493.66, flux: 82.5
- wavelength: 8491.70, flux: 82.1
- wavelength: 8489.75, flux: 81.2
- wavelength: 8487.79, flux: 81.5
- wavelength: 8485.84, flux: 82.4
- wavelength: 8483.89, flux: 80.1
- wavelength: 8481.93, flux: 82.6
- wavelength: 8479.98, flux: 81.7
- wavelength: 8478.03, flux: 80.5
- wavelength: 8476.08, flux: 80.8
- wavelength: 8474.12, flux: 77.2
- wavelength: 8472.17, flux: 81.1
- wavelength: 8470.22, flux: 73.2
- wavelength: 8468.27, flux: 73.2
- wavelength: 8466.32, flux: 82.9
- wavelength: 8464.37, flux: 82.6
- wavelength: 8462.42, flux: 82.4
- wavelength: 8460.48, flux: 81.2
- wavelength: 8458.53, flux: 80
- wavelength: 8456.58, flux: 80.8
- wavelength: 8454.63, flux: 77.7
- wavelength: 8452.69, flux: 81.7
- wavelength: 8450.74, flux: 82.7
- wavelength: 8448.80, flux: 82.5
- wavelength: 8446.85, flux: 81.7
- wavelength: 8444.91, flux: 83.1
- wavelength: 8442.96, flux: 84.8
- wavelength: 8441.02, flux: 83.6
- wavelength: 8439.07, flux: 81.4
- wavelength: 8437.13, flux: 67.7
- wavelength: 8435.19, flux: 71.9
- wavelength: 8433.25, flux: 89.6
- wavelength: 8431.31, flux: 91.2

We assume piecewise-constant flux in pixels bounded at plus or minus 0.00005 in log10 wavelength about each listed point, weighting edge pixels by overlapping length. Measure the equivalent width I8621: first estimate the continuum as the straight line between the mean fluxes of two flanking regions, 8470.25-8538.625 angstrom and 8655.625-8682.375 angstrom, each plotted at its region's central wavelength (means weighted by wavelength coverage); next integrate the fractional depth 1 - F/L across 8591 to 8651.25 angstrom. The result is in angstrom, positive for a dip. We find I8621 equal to -3.0 angstrom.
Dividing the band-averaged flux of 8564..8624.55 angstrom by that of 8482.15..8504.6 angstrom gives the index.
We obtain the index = 1.06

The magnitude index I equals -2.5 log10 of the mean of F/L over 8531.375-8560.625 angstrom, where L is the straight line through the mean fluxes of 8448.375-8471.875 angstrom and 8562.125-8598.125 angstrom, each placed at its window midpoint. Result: 0.06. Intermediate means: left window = 80.1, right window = 83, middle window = 77.8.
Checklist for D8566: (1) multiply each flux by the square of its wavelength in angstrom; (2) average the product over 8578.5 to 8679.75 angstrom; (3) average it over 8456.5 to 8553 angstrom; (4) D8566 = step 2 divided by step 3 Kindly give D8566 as 1.1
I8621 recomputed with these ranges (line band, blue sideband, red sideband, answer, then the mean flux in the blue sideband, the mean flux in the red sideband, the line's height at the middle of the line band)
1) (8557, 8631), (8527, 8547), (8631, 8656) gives -2.7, 75.4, 85.1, 80.5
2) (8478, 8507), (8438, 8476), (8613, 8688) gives 0.5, 80.7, 83.1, 81.1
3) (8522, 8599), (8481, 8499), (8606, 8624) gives 1.7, 80.4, 84.1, 82.5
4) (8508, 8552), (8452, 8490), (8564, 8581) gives 2.4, 80.2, 83.3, 82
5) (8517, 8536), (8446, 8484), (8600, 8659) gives 0.5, 80.3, 84.6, 81.9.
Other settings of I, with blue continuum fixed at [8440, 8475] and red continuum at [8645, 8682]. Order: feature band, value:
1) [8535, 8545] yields 0.134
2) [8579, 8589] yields -0.013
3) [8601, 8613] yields -0.037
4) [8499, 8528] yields 0.033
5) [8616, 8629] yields -0.035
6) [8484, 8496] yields -0.010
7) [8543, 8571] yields 0.018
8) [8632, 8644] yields -0.046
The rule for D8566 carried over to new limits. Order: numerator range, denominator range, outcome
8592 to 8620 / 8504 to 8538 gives 1.07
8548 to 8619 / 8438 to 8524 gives 1.07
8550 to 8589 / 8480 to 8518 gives 1.06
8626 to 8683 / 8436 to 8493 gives 1.08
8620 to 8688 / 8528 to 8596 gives 1.05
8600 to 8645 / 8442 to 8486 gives 1.09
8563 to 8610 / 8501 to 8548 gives 1.09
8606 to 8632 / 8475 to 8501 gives 1.09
